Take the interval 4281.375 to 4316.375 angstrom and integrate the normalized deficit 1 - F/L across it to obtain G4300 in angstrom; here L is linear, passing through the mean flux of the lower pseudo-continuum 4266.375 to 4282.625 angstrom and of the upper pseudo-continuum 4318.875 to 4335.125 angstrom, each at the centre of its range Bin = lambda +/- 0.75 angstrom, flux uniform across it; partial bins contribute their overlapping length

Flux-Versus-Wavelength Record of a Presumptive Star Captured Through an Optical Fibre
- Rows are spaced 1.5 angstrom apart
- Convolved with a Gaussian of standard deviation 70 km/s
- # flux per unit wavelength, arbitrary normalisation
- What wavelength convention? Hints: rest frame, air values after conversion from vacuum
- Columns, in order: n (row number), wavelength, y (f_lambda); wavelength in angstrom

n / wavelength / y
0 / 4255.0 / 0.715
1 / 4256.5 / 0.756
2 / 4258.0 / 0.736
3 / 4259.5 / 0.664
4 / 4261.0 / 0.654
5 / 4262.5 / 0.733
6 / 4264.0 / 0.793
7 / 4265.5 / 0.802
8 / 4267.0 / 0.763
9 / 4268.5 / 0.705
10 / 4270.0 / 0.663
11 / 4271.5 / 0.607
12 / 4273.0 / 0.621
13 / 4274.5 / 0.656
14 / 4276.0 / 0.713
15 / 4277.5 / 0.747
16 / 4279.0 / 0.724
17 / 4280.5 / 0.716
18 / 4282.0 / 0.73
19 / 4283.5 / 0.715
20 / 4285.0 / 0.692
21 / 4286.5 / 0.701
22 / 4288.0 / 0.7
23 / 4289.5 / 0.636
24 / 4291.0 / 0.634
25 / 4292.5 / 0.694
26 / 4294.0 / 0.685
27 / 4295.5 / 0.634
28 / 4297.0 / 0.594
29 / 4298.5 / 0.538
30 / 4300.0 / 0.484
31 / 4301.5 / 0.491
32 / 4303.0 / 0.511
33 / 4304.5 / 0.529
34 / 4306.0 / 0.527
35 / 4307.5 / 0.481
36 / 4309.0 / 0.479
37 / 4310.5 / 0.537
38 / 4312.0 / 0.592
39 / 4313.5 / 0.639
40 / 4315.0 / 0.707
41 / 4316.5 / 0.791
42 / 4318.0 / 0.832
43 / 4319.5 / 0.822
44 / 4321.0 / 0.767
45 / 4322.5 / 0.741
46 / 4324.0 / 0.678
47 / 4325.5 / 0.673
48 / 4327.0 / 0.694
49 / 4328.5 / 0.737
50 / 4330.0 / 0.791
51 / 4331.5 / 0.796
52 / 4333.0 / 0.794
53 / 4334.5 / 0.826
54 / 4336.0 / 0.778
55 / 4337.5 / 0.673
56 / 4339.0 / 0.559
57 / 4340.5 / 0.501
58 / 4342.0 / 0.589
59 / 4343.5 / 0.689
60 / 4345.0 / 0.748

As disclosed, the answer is 5.48 angstrom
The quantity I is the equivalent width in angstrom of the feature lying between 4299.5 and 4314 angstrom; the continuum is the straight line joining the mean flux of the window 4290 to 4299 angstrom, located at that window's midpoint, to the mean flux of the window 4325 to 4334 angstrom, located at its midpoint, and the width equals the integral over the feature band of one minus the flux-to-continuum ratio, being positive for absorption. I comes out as 3.2 angstrom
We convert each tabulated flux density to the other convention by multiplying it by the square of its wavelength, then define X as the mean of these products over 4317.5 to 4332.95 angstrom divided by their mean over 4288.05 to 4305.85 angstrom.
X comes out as 1.30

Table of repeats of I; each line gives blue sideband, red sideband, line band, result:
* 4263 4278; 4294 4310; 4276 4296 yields -2.3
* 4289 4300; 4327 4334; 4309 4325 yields 0.4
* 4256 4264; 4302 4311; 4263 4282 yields -1.5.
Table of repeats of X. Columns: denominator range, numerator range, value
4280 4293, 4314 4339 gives 1.11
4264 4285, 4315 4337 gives 1.10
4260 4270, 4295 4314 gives 0.75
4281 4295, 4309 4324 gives 1.03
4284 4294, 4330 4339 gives 1.14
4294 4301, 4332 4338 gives 1.37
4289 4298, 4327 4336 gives 1.23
